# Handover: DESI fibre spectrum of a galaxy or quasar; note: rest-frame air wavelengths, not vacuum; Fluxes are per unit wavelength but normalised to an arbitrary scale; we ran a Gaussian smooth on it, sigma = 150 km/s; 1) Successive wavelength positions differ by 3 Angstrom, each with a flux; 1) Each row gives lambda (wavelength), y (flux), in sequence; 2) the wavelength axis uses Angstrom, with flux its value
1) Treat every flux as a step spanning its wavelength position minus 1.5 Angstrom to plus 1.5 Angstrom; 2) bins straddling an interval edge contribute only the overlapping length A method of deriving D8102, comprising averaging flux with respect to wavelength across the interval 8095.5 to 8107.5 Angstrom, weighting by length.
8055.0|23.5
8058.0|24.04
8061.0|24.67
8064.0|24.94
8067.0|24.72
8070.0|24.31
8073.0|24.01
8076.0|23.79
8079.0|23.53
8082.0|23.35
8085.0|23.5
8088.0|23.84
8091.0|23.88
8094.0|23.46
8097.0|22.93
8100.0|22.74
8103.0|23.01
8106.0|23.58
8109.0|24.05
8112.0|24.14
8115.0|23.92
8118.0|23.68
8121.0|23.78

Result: 23.1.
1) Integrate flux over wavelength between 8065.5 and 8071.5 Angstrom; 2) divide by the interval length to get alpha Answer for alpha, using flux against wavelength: 24.5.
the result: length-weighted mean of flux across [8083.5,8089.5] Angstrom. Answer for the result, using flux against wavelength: 23.7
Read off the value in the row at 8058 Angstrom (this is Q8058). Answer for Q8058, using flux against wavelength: 24.04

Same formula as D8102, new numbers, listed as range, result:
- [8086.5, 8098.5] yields 23.5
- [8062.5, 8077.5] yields 24.4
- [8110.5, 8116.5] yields 24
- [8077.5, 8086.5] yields 23.5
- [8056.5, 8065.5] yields 24.6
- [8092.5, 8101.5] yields 23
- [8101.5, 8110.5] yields 23.5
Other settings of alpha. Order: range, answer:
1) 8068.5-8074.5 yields 24.2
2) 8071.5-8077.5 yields 23.9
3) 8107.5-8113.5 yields 24.1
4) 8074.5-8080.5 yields 23.7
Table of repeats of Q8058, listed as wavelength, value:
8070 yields 24.31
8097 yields 22.93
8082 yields 23.35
